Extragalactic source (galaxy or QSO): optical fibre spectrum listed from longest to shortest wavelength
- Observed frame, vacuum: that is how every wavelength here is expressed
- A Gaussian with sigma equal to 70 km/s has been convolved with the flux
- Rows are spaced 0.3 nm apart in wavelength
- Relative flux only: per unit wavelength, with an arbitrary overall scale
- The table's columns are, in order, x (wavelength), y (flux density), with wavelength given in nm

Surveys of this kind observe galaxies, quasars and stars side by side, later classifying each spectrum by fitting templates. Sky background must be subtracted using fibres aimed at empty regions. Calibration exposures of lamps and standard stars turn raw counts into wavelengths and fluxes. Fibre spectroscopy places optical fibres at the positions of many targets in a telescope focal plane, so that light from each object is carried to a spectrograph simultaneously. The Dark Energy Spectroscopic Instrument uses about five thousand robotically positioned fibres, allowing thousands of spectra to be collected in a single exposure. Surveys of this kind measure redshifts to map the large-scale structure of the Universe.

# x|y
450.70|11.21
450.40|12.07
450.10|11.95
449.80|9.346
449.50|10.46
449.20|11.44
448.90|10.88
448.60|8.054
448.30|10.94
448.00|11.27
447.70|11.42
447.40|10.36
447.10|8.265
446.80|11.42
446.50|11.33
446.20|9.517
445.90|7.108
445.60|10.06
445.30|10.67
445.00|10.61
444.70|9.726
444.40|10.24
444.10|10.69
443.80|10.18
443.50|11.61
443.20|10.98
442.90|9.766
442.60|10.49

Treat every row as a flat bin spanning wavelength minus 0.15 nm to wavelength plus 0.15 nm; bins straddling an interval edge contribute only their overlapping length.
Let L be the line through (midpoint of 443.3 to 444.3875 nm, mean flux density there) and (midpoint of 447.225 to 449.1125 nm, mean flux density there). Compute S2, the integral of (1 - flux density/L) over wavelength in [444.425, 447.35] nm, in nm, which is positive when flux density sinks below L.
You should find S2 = 0.20 nm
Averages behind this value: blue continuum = 10.8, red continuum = 10.5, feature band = 9.89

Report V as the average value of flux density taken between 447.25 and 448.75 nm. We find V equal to 10.4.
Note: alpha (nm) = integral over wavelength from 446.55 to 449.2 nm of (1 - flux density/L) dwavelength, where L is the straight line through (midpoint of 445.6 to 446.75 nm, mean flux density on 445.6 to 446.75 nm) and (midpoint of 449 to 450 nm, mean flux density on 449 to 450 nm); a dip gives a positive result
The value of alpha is -0.10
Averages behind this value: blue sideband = 9.6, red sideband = 10.5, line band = 10.4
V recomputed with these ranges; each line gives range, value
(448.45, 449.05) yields 9.47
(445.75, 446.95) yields 9.84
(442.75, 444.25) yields 10.6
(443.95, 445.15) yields 10.3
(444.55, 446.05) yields 9.63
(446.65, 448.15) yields 10.5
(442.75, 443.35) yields 10.4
